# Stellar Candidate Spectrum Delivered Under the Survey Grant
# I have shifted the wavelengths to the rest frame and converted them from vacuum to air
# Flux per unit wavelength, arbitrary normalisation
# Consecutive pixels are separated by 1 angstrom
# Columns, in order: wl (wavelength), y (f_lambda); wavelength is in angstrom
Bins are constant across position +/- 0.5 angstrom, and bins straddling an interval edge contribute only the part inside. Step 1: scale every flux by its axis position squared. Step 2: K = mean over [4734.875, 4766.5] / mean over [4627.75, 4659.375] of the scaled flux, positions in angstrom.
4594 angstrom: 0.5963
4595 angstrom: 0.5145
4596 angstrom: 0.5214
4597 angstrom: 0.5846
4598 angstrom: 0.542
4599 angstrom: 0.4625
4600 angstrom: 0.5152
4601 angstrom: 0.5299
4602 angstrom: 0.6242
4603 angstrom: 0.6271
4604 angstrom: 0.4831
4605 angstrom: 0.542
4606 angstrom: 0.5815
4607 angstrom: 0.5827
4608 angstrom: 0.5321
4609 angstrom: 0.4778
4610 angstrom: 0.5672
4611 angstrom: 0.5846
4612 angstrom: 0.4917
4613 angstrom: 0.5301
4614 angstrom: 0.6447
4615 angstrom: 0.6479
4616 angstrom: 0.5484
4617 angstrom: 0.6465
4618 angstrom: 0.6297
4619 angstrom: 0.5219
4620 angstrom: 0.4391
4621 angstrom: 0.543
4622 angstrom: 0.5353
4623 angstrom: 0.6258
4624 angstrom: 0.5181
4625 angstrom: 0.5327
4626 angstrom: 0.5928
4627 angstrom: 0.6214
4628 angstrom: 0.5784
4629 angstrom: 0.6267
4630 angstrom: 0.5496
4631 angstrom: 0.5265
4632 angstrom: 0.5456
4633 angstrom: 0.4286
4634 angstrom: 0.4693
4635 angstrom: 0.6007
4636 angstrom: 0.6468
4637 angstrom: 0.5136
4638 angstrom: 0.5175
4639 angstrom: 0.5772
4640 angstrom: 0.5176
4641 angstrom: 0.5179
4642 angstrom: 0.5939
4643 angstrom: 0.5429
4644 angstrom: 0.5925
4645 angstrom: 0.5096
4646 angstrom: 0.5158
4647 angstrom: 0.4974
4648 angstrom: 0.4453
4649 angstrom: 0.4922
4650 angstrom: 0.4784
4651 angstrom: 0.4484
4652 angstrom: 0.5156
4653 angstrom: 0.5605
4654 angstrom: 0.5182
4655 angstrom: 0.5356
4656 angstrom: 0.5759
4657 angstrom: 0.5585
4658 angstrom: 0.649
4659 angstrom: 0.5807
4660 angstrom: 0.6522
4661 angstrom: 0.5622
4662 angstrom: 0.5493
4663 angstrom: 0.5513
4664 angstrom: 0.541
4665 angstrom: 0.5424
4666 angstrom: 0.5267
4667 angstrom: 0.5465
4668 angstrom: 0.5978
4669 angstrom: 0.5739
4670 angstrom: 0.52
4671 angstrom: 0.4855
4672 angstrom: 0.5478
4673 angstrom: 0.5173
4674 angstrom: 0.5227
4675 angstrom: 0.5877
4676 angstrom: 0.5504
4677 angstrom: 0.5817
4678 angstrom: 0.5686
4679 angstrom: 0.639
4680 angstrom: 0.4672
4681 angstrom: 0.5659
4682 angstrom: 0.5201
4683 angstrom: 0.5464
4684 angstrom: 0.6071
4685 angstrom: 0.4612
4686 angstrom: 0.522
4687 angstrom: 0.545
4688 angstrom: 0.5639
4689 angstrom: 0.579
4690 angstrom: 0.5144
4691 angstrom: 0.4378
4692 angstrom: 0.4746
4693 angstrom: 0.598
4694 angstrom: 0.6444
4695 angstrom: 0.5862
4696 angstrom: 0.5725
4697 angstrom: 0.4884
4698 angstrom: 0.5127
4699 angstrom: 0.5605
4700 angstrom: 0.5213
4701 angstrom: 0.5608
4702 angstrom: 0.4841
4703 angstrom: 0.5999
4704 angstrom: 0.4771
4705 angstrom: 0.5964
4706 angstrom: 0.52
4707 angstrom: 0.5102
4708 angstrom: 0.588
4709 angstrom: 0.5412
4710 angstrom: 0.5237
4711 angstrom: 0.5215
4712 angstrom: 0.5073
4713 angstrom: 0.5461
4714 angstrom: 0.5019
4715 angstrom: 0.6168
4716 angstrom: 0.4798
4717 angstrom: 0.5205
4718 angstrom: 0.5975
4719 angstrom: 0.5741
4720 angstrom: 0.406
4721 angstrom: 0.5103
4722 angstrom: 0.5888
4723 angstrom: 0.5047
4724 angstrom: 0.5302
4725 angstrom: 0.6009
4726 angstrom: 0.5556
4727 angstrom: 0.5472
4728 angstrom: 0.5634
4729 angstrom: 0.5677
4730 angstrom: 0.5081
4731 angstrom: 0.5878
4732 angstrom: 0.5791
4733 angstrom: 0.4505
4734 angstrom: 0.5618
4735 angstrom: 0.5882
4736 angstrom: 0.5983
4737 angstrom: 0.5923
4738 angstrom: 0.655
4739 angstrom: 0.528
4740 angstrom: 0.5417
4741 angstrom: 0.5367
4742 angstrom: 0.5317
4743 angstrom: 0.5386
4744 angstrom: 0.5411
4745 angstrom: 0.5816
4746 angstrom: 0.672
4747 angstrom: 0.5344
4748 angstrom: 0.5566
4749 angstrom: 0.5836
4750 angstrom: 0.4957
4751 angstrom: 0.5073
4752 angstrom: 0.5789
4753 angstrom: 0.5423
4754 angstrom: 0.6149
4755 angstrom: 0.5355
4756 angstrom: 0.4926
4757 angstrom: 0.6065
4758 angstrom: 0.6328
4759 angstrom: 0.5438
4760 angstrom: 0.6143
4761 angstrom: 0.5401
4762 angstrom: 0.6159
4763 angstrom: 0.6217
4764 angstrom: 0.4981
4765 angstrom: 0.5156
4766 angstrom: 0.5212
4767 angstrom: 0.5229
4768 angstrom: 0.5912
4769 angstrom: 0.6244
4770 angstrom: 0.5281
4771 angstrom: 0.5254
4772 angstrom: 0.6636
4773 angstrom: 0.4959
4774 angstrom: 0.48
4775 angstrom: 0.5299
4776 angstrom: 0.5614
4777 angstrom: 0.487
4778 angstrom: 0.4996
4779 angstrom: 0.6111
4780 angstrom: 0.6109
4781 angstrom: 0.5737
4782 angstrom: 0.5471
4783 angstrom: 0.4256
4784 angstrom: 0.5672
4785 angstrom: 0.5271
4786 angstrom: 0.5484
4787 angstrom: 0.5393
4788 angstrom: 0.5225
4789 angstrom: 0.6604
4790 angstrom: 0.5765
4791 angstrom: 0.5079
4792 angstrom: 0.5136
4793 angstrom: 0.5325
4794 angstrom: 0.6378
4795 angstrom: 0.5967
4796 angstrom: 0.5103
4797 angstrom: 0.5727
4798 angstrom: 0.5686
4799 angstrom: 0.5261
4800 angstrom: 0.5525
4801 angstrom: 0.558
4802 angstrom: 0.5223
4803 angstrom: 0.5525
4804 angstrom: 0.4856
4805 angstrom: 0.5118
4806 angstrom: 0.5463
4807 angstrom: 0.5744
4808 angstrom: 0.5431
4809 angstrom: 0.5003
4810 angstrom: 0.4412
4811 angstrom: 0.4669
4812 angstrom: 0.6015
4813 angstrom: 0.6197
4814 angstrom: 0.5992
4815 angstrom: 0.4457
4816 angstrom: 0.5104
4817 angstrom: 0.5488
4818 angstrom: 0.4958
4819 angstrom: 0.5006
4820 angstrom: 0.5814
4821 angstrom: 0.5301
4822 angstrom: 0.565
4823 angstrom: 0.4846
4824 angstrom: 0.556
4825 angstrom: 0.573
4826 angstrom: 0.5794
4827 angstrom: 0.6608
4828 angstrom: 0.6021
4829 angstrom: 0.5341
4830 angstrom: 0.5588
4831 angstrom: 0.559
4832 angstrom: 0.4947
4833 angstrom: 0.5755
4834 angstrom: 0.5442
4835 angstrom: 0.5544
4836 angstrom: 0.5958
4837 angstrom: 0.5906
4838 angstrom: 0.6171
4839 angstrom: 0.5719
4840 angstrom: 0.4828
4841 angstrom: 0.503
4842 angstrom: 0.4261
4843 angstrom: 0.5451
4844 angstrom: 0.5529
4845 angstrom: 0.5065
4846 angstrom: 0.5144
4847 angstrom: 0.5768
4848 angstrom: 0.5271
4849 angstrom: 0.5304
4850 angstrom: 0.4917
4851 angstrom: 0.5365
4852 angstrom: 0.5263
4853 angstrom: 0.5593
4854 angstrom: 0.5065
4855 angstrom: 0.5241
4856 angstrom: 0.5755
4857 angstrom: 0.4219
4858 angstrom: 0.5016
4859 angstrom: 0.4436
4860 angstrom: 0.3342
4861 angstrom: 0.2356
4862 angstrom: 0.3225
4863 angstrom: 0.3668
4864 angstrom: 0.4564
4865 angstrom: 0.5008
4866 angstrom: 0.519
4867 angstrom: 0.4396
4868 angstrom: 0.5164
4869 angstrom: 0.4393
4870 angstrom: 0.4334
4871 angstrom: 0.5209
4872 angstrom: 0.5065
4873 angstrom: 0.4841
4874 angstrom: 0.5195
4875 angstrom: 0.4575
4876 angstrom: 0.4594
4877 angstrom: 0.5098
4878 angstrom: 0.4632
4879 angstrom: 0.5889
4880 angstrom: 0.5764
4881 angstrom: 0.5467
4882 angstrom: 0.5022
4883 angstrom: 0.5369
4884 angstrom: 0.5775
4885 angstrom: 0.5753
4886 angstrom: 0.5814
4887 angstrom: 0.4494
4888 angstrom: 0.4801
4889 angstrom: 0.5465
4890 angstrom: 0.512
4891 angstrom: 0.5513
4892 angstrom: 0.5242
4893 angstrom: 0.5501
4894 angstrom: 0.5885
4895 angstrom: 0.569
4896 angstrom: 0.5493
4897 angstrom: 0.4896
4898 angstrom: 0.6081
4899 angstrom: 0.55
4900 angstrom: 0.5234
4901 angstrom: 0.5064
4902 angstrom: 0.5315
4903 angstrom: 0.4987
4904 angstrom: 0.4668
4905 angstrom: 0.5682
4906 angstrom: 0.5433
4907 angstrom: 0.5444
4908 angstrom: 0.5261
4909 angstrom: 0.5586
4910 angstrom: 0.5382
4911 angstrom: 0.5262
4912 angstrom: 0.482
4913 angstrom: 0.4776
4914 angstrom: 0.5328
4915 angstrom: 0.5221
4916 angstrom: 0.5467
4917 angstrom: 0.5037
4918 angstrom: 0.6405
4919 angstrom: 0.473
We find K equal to 1.10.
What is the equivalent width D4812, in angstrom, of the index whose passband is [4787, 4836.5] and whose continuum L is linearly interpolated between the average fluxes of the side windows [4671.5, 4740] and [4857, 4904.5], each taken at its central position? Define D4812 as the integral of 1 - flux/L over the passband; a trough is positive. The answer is -3.0 angstrom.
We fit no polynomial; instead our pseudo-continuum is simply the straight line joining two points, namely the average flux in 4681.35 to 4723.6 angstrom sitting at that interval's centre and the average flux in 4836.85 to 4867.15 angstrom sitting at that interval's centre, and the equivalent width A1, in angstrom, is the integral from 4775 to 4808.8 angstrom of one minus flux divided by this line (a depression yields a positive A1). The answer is -2.5 angstrom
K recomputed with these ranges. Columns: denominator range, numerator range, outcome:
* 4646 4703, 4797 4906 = 1.04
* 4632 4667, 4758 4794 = 1.08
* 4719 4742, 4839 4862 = 0.94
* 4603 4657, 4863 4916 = 1.06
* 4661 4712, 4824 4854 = 1.07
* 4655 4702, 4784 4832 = 1.05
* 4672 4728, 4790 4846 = 1.05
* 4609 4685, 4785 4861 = 1.05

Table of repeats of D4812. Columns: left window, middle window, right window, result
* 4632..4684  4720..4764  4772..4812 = -1.5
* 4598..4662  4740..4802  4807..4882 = -3.3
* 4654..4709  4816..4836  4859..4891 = -2.1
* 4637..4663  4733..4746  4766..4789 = -0.5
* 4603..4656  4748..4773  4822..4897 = -1.6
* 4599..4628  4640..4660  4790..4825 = 0.7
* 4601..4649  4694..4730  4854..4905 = -0.4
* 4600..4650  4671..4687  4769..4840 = 0.1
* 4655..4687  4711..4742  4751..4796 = 0.4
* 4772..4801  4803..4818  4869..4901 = 0.4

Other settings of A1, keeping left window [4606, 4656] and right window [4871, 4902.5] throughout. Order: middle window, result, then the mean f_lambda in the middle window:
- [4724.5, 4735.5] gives -0.3 angstrom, 0.555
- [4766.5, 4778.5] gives -0.1 angstrom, 0.542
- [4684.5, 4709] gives 0.1 angstrom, 0.538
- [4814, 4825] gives 0.1 angstrom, 0.528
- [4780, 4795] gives -0.5 angstrom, 0.552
